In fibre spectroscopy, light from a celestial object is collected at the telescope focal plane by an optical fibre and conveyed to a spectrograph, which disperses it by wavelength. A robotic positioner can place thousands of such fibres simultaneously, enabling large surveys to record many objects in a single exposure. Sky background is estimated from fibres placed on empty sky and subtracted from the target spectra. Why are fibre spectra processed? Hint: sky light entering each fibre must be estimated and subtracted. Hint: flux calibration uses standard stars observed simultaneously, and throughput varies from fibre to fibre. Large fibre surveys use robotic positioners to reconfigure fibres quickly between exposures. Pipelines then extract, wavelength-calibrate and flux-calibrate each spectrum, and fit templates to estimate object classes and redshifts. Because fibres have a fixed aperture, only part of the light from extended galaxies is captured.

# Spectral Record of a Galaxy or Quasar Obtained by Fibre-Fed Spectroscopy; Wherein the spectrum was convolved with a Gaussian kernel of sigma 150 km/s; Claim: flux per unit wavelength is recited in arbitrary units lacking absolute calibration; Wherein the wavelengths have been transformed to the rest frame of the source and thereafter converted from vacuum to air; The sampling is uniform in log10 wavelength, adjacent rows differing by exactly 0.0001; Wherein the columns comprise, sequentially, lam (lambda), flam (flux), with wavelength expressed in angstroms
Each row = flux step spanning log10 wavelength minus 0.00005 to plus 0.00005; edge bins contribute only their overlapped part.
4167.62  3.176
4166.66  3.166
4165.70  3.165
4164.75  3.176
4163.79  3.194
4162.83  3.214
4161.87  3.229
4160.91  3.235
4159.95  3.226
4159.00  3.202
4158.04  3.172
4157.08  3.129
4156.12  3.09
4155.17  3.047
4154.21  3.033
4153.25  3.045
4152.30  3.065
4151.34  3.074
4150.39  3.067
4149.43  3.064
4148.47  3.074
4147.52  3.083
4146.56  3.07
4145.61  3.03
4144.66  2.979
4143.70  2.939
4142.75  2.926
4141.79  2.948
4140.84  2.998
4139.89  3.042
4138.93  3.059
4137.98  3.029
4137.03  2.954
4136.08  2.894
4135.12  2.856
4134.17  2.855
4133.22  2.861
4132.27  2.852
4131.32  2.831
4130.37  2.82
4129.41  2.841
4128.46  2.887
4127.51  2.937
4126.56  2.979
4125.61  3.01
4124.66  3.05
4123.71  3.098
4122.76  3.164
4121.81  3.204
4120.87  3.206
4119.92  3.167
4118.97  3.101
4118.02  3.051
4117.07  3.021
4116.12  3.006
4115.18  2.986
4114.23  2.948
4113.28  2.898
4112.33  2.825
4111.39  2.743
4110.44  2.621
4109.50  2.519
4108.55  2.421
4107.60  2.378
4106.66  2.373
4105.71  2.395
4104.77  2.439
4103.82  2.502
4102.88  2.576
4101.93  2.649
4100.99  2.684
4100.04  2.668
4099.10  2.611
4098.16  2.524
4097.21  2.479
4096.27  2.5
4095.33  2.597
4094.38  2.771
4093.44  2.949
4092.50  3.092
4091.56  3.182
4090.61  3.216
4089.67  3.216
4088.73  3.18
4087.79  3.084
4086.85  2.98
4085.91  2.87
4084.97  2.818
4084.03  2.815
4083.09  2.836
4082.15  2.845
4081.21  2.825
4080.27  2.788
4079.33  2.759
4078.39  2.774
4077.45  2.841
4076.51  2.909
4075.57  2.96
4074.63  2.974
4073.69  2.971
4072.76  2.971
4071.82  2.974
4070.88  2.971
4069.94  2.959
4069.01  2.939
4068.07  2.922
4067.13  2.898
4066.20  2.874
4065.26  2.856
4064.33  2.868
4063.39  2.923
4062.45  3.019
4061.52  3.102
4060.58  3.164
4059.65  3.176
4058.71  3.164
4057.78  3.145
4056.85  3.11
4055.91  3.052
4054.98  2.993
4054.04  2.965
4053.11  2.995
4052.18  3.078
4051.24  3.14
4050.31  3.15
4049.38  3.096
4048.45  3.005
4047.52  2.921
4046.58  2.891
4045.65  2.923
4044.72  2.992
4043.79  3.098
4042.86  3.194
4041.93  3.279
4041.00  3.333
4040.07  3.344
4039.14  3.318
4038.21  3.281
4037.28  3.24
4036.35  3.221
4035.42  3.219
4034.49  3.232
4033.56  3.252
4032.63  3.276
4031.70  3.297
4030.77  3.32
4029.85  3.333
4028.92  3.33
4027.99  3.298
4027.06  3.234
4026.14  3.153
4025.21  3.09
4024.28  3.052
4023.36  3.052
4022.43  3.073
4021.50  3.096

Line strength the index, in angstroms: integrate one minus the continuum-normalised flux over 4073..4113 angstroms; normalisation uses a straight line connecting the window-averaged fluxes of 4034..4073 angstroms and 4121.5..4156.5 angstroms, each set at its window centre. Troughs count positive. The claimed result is 3.5 angstroms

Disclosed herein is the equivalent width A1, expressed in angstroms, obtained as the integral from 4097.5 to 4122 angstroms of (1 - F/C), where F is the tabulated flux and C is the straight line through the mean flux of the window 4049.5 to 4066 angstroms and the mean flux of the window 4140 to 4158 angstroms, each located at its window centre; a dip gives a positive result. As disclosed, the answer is 2.4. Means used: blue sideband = 3.05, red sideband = 3.04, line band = 2.74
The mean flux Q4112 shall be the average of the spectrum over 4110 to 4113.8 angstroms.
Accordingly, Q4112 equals 2.77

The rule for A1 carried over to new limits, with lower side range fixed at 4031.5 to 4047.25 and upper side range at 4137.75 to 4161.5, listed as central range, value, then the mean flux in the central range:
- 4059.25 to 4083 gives 1.7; 2.93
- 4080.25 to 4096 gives 1.0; 2.94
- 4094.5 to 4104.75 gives 1.8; 2.58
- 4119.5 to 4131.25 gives 0.3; 3.02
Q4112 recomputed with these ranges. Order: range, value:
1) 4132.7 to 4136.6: 2.87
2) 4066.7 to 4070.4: 2.93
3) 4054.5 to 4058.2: 3.07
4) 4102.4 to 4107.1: 2.46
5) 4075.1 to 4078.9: 2.87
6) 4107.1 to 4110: 2.44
